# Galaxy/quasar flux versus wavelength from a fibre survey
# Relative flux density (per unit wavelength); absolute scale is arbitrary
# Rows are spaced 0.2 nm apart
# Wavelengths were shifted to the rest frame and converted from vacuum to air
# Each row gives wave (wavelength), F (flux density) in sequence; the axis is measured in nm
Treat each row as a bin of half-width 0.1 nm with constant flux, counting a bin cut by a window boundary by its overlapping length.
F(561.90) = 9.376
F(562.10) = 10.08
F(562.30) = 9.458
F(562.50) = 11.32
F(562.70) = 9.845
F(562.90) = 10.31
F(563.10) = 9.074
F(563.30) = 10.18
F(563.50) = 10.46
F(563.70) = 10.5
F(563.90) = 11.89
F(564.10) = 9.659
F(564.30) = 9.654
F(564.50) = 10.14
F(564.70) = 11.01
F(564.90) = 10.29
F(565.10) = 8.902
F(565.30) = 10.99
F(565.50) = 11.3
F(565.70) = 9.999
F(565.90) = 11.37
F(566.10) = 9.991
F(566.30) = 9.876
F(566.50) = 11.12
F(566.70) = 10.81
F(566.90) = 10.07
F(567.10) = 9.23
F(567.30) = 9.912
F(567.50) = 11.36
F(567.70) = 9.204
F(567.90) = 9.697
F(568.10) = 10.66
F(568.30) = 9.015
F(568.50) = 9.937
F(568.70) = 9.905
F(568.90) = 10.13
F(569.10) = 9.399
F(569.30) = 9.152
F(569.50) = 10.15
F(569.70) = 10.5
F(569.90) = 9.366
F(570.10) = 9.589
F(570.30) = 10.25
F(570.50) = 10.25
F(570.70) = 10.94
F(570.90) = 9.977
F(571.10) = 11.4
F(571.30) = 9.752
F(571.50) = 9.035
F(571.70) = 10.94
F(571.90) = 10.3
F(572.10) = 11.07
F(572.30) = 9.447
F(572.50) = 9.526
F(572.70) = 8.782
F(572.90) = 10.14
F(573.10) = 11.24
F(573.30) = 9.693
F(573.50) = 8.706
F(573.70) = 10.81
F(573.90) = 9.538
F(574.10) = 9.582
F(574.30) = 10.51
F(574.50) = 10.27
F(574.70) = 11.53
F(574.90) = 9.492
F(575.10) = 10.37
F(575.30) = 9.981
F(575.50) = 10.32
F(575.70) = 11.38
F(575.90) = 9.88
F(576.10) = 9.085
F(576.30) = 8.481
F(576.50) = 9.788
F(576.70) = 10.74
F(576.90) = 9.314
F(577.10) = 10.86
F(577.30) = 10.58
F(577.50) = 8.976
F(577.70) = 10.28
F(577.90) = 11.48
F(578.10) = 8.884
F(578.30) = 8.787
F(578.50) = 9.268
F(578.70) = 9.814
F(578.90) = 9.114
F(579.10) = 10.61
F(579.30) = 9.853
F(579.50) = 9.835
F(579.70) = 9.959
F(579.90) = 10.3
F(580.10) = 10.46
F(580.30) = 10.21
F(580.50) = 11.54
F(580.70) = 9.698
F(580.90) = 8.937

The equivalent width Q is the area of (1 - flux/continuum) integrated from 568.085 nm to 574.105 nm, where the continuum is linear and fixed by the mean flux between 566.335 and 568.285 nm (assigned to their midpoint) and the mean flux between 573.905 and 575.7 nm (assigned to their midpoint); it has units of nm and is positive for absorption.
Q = 0.15 nm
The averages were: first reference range 10.2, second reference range 10.3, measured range 9.97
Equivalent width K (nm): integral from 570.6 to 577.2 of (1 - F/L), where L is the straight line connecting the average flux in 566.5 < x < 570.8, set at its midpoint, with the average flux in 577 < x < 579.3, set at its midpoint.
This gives -0.10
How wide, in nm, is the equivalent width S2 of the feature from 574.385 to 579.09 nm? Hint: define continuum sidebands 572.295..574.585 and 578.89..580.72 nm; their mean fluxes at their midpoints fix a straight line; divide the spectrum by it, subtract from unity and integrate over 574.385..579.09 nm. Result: 0.04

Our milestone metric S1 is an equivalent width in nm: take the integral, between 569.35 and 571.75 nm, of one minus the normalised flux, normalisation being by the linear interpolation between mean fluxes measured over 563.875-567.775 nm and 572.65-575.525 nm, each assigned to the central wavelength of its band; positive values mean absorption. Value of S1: 0.01 nm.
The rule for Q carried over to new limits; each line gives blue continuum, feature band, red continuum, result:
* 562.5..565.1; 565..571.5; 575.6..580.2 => 0.012 nm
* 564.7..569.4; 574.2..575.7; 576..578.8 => -0.091 nm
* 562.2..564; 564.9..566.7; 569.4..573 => -0.036 nm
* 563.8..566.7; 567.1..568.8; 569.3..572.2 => 0.069 nm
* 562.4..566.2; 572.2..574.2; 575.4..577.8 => 0.066 nm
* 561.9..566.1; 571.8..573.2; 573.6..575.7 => 0.030 nm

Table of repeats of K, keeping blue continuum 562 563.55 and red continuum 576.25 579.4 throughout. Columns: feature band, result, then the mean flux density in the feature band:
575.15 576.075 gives -0.04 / 10.3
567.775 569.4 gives 0.04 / 9.73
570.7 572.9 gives -0.03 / 10.1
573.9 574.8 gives -0.04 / 10.4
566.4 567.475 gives -0.03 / 10.3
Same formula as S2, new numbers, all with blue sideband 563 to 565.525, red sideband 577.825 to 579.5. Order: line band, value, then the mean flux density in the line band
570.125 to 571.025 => -0.03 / 10.3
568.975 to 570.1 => 0.04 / 9.71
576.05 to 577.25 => 0.00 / 9.77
